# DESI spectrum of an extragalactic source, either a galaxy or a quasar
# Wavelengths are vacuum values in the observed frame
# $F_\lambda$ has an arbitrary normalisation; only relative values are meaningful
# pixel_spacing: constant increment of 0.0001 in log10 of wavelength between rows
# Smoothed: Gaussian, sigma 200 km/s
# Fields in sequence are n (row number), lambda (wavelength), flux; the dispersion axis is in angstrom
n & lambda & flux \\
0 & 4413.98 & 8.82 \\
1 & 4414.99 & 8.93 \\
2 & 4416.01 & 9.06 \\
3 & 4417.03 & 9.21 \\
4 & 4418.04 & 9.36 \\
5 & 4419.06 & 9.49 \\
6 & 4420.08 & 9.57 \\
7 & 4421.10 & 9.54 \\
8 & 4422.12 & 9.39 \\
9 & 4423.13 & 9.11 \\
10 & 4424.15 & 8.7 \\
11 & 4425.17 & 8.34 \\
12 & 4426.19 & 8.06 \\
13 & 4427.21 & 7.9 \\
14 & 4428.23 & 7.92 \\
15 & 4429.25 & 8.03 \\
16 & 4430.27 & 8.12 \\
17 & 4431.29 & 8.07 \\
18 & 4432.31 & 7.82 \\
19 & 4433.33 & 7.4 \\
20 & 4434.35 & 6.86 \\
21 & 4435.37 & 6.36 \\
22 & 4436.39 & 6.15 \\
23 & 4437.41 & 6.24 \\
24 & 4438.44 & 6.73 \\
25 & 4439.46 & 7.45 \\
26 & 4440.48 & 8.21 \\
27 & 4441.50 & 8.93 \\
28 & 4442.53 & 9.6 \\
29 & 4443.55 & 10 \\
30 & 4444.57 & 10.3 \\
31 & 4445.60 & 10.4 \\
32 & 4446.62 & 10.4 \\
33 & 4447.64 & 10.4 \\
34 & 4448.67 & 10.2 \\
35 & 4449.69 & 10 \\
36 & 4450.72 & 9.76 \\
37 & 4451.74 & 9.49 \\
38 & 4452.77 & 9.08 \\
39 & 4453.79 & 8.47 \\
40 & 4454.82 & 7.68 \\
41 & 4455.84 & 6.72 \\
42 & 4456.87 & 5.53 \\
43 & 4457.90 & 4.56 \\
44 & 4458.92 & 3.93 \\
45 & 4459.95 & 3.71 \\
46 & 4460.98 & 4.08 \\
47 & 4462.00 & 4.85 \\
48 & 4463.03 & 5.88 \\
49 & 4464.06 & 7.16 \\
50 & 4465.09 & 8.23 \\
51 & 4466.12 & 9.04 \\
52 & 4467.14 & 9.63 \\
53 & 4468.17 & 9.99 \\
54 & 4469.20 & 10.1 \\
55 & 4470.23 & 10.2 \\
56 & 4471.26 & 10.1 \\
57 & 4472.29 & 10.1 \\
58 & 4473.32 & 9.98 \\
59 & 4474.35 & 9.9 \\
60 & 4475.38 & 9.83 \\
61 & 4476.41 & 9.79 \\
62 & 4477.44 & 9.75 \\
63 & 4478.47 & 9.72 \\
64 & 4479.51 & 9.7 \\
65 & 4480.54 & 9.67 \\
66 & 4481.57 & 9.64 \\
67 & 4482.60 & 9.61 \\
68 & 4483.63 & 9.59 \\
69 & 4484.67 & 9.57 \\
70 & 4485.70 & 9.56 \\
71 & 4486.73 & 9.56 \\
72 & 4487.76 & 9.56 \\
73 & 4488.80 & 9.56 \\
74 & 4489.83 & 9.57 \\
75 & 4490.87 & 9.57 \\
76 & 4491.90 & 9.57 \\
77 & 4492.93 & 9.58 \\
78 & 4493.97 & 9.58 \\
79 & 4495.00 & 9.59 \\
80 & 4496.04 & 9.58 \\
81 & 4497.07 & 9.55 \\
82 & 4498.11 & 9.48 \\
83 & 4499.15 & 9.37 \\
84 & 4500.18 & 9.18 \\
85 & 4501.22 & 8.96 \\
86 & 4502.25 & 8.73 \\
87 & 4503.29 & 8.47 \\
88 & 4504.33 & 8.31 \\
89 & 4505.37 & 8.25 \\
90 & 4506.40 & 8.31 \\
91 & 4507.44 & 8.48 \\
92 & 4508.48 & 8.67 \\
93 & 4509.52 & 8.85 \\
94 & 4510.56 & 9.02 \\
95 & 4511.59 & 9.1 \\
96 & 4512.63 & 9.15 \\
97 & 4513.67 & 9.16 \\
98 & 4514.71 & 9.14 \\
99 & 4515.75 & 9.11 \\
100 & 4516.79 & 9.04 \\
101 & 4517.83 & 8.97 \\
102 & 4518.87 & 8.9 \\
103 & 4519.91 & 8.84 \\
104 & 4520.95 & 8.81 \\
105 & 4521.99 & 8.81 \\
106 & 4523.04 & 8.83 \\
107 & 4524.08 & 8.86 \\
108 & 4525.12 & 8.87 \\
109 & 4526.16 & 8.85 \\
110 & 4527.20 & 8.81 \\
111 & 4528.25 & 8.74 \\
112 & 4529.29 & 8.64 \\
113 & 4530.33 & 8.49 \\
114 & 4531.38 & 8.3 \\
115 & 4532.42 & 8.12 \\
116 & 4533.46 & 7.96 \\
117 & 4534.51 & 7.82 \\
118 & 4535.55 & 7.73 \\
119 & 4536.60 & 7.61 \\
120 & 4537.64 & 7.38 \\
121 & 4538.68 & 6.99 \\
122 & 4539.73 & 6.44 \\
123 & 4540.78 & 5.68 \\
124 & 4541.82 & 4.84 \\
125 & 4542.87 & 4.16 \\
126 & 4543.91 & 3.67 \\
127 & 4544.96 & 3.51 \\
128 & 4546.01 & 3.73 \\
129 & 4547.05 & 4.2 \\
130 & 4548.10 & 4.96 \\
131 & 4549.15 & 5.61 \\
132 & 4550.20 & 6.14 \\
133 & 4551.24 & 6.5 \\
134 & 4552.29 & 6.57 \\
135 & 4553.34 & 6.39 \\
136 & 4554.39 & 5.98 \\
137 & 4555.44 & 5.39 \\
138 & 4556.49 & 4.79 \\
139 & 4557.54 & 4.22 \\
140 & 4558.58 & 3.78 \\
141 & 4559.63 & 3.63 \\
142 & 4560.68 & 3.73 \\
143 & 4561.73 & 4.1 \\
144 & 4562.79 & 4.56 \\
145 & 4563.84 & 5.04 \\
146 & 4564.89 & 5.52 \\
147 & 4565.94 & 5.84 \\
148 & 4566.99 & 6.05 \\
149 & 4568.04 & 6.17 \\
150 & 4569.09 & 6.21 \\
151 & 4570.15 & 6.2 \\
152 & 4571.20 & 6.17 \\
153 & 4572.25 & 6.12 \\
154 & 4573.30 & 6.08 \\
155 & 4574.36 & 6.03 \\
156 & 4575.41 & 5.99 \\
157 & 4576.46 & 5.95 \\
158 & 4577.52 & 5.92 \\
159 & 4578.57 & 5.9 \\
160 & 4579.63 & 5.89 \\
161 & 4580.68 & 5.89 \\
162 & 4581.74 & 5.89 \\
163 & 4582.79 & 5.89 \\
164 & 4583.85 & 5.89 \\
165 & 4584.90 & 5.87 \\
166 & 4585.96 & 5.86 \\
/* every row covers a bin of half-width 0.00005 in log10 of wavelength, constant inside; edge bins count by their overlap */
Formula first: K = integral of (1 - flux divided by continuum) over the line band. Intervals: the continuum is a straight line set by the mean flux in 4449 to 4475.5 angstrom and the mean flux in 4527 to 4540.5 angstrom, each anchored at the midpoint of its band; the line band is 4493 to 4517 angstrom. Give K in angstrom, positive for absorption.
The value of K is -3.3 angstrom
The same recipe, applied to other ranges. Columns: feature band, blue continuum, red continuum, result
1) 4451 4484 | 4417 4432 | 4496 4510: 1.8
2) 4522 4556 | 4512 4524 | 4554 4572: 2.3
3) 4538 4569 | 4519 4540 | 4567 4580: 8.4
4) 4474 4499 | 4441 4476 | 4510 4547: -4.4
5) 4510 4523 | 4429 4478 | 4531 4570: -4.8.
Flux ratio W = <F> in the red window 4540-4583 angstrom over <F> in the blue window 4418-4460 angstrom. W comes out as 0.6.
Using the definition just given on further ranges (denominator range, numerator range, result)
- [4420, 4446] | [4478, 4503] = 1.15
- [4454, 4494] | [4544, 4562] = 0.57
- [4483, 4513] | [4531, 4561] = 0.62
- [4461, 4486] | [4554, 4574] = 0.57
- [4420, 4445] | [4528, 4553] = 0.78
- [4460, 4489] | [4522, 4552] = 0.76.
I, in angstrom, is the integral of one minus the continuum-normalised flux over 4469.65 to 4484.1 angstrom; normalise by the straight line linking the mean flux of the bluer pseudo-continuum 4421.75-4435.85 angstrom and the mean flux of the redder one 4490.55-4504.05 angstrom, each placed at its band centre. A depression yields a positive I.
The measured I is -1.5 angstrom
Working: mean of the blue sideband 8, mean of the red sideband 9.3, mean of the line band 9.83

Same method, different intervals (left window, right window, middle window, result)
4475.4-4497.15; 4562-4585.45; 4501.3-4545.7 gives 0.3 angstrom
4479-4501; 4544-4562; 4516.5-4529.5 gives -3.2 angstrom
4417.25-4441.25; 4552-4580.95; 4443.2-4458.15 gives -2.4 angstrom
